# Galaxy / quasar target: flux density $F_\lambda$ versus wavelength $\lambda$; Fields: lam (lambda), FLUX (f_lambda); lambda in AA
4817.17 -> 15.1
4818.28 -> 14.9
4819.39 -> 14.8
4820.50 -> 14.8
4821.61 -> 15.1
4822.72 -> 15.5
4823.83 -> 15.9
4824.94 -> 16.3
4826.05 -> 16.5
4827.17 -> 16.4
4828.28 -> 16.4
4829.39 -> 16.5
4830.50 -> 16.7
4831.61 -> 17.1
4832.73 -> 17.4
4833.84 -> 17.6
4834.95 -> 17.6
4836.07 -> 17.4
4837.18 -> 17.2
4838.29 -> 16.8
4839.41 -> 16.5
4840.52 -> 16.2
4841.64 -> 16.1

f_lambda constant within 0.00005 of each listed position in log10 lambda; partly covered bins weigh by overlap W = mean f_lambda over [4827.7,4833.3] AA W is 16.8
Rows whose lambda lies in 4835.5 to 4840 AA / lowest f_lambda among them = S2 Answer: 16.5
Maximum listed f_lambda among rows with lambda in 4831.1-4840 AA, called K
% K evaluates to 17.6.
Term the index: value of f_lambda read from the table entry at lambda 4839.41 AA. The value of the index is 16.5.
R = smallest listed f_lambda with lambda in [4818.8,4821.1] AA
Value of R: 14.8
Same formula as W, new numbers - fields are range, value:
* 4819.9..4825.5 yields 15.5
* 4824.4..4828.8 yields 16.4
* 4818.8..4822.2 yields 14.9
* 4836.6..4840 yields 16.9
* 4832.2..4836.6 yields 17.5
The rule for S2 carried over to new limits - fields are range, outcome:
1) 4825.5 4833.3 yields 16.4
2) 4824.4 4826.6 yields 16.3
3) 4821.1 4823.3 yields 15.1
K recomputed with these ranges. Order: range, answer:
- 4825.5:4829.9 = 16.5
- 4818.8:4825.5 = 16.3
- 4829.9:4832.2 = 17.1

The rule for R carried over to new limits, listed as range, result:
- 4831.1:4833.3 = 17.1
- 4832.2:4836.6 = 17.4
